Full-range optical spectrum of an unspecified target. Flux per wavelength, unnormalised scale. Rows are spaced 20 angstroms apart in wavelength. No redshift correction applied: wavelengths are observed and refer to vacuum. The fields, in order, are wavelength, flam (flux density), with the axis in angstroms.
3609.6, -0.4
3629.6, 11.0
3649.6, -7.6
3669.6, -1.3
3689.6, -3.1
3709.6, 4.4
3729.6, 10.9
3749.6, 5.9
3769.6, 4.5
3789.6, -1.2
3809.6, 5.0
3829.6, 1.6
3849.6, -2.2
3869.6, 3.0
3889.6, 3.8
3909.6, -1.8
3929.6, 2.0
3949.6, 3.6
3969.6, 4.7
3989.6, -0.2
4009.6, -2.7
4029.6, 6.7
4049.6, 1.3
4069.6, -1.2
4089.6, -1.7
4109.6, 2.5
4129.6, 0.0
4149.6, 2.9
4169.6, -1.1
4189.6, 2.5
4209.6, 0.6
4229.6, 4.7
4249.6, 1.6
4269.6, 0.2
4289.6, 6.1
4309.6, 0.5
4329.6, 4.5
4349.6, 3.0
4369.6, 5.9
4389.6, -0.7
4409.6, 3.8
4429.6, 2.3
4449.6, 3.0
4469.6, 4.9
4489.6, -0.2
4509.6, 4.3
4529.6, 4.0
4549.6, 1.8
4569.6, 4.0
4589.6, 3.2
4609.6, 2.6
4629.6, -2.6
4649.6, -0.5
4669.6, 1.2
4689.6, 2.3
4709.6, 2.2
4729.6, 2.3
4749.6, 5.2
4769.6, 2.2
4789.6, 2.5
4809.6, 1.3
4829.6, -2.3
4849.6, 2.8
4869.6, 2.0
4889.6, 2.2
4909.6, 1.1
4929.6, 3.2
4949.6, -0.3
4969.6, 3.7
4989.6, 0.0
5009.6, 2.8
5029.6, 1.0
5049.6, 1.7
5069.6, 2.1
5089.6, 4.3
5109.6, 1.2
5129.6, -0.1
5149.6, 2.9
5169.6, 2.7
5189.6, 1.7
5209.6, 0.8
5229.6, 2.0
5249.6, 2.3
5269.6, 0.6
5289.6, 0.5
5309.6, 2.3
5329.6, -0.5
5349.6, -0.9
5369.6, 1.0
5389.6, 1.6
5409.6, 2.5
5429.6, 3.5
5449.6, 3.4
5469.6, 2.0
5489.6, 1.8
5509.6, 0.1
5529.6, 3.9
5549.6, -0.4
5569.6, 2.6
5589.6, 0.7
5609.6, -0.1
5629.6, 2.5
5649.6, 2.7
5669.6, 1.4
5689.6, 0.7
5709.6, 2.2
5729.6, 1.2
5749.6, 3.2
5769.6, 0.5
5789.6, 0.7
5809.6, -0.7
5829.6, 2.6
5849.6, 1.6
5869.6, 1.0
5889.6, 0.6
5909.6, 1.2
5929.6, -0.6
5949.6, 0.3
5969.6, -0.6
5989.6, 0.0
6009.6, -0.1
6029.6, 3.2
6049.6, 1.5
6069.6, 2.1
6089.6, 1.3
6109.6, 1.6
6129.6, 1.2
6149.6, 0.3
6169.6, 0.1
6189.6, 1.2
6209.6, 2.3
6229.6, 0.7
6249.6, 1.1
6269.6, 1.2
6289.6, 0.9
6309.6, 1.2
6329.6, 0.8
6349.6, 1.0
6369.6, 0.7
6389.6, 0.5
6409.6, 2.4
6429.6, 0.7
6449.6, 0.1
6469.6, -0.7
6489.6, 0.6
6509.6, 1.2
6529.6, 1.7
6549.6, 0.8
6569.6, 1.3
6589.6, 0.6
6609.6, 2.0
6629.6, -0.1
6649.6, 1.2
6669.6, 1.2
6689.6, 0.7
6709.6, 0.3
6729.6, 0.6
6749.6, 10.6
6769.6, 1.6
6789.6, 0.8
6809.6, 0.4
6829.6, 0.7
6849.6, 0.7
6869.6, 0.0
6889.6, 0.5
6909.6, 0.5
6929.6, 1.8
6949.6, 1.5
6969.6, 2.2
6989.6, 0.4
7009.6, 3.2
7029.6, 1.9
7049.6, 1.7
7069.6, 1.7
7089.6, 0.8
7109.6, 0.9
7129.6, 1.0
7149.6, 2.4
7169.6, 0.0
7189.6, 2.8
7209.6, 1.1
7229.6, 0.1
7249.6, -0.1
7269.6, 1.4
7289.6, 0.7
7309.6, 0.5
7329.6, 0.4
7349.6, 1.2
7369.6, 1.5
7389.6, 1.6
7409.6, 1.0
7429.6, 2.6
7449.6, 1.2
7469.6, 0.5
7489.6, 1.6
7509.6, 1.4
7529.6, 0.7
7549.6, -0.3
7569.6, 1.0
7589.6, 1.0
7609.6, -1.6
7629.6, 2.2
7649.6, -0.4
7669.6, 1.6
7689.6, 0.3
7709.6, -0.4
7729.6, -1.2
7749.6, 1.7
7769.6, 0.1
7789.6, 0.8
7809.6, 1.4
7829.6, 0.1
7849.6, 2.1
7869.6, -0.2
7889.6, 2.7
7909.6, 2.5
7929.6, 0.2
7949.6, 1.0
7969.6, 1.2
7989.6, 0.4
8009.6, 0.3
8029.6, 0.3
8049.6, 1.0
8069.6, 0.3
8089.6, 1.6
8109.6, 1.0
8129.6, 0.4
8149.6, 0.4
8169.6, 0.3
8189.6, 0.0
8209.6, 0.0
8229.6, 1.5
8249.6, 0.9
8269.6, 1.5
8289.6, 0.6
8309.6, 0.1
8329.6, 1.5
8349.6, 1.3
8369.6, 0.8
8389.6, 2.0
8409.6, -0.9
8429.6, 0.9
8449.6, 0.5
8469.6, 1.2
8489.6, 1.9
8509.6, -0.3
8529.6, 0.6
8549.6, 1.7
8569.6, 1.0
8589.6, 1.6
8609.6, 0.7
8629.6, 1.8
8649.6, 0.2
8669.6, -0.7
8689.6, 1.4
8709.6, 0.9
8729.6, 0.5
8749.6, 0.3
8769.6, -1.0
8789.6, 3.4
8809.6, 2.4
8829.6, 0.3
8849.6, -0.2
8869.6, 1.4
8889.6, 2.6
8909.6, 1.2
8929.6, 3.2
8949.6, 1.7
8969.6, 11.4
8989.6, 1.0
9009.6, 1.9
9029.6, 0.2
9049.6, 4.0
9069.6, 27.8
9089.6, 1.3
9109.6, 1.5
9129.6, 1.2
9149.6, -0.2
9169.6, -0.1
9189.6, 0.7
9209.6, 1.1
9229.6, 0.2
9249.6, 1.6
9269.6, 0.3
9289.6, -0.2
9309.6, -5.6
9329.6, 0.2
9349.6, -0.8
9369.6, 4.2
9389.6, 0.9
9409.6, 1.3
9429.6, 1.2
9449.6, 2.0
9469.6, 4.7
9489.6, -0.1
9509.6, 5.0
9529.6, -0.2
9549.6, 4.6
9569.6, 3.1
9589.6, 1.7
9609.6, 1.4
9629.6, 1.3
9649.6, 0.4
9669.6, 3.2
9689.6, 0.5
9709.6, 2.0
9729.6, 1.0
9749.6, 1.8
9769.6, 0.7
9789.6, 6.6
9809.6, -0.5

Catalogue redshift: 0.809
